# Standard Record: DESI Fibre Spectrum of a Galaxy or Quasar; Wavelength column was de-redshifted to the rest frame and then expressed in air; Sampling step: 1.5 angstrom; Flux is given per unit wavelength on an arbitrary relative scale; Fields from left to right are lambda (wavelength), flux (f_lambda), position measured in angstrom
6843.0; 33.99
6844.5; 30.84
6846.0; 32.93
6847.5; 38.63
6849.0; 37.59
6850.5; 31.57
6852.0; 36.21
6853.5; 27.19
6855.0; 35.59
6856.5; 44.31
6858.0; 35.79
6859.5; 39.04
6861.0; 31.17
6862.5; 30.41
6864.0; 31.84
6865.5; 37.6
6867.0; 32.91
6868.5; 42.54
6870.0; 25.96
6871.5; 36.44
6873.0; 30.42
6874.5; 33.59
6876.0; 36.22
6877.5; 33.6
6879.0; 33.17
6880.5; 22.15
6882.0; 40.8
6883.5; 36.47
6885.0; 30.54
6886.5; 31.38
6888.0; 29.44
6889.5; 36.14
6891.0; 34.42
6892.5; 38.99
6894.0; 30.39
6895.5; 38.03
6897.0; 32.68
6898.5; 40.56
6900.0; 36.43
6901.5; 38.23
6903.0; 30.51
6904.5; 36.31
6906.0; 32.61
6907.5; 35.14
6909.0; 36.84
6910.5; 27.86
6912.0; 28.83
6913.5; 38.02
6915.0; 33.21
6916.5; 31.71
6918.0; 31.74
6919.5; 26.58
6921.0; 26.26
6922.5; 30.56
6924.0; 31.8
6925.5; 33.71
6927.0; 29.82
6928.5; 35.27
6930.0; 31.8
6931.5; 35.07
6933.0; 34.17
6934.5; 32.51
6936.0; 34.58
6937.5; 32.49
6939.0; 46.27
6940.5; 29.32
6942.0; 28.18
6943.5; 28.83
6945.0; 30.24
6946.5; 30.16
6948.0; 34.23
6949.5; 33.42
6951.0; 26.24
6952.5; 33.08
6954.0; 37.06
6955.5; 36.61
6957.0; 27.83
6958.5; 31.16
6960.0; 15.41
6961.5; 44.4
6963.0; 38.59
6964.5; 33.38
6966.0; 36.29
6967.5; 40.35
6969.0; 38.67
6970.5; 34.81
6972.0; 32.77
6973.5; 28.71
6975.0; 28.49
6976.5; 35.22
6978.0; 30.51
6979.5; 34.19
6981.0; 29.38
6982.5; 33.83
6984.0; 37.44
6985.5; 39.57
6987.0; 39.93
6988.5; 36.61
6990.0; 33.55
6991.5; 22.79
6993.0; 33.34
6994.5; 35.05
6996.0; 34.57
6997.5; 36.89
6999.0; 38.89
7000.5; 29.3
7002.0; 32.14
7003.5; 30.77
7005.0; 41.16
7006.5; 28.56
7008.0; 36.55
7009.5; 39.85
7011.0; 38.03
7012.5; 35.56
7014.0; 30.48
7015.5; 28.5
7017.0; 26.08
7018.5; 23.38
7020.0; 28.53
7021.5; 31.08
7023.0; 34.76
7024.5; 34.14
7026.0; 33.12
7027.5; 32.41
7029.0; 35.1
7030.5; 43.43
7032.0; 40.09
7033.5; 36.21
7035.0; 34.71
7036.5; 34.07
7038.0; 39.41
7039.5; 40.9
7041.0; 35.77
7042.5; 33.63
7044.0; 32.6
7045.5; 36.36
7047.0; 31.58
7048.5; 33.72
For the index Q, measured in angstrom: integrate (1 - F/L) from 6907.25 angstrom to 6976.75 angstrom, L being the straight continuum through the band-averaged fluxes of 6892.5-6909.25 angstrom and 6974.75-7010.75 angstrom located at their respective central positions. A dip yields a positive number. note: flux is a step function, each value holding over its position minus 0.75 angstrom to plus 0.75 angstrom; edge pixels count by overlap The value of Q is 4.3 angstrom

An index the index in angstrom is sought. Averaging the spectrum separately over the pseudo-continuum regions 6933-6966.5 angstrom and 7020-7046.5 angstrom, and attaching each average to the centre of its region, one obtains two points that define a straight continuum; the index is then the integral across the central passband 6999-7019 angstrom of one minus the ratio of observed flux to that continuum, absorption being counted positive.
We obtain 1.2 angstrom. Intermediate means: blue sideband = 32.7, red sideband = 35.5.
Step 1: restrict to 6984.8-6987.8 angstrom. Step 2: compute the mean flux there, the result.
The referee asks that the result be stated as 39.7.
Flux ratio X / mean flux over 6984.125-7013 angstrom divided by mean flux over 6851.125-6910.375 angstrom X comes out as 1.02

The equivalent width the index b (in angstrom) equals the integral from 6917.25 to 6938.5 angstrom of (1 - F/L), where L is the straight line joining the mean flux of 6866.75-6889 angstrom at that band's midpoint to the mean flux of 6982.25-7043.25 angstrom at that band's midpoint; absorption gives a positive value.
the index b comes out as 0.96 angstrom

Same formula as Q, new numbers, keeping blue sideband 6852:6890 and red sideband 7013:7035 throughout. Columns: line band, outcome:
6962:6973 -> -1.1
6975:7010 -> -1.3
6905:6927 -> 1.1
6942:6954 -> 0.8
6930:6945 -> 0.1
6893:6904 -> -0.6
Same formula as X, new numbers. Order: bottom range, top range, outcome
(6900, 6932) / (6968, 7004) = 1.04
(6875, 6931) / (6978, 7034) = 1.02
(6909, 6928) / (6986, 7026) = 1.06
